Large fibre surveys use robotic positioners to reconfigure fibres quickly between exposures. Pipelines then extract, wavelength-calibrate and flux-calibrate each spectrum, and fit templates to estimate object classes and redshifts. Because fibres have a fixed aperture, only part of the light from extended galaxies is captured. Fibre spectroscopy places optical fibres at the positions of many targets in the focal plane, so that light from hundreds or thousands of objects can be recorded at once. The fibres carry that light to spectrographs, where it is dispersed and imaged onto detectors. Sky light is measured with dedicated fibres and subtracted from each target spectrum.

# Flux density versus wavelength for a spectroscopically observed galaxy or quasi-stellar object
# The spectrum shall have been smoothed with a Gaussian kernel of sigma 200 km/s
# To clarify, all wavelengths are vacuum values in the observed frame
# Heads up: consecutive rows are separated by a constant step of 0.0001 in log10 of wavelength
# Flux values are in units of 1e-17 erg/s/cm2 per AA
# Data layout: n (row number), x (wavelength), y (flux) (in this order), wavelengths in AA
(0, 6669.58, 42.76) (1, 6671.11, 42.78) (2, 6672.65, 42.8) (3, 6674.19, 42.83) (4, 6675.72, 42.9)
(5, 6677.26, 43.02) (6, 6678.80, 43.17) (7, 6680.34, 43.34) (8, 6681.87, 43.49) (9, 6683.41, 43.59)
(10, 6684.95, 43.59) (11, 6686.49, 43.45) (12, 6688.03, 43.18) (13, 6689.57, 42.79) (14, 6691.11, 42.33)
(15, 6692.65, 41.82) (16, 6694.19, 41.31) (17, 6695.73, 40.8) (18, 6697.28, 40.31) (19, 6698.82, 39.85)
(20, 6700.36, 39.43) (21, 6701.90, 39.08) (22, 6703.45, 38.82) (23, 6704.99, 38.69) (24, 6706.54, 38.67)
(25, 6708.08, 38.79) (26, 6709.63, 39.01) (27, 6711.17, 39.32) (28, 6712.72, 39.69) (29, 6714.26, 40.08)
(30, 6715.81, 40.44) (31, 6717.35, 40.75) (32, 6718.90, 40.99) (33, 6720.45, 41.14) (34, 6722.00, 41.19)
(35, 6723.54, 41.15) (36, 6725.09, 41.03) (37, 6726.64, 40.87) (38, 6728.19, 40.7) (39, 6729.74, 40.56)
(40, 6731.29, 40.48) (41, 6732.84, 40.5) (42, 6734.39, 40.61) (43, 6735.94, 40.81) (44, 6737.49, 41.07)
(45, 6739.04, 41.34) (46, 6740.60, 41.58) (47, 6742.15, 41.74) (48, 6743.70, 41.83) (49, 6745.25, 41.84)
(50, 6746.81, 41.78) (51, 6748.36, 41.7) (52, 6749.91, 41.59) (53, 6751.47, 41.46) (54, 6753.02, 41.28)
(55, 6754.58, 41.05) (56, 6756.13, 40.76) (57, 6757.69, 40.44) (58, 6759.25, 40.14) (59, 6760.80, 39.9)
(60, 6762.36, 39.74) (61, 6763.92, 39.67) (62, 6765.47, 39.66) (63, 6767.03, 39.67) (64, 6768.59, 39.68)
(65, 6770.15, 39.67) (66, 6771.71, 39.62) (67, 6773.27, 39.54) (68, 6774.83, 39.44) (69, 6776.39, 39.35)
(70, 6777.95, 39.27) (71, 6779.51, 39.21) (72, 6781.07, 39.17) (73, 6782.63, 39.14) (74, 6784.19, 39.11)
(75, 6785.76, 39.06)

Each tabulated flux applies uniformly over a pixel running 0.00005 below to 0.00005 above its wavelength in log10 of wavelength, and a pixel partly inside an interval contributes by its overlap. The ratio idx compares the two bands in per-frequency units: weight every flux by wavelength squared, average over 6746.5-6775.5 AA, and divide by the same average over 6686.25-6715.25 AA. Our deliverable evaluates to 1.02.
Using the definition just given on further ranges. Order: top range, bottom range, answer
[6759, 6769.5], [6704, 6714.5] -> 1.03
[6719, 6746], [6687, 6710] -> 1.03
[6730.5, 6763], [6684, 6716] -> 1.03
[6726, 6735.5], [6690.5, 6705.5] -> 1.02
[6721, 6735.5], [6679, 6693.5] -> 0.96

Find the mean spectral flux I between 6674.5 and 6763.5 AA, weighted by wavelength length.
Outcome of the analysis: 41.1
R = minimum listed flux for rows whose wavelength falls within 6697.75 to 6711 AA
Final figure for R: 38.67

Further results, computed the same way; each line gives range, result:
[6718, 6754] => 40.48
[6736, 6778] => 39.27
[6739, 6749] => 41.34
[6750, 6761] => 39.9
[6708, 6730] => 38.79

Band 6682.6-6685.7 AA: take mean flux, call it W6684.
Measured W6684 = 43.6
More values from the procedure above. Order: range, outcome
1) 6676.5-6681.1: 43.1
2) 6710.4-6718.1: 40.1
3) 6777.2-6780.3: 39.3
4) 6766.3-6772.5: 39.6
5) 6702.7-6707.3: 38.7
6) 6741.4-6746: 41.9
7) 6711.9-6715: 39.9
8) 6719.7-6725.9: 41.1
